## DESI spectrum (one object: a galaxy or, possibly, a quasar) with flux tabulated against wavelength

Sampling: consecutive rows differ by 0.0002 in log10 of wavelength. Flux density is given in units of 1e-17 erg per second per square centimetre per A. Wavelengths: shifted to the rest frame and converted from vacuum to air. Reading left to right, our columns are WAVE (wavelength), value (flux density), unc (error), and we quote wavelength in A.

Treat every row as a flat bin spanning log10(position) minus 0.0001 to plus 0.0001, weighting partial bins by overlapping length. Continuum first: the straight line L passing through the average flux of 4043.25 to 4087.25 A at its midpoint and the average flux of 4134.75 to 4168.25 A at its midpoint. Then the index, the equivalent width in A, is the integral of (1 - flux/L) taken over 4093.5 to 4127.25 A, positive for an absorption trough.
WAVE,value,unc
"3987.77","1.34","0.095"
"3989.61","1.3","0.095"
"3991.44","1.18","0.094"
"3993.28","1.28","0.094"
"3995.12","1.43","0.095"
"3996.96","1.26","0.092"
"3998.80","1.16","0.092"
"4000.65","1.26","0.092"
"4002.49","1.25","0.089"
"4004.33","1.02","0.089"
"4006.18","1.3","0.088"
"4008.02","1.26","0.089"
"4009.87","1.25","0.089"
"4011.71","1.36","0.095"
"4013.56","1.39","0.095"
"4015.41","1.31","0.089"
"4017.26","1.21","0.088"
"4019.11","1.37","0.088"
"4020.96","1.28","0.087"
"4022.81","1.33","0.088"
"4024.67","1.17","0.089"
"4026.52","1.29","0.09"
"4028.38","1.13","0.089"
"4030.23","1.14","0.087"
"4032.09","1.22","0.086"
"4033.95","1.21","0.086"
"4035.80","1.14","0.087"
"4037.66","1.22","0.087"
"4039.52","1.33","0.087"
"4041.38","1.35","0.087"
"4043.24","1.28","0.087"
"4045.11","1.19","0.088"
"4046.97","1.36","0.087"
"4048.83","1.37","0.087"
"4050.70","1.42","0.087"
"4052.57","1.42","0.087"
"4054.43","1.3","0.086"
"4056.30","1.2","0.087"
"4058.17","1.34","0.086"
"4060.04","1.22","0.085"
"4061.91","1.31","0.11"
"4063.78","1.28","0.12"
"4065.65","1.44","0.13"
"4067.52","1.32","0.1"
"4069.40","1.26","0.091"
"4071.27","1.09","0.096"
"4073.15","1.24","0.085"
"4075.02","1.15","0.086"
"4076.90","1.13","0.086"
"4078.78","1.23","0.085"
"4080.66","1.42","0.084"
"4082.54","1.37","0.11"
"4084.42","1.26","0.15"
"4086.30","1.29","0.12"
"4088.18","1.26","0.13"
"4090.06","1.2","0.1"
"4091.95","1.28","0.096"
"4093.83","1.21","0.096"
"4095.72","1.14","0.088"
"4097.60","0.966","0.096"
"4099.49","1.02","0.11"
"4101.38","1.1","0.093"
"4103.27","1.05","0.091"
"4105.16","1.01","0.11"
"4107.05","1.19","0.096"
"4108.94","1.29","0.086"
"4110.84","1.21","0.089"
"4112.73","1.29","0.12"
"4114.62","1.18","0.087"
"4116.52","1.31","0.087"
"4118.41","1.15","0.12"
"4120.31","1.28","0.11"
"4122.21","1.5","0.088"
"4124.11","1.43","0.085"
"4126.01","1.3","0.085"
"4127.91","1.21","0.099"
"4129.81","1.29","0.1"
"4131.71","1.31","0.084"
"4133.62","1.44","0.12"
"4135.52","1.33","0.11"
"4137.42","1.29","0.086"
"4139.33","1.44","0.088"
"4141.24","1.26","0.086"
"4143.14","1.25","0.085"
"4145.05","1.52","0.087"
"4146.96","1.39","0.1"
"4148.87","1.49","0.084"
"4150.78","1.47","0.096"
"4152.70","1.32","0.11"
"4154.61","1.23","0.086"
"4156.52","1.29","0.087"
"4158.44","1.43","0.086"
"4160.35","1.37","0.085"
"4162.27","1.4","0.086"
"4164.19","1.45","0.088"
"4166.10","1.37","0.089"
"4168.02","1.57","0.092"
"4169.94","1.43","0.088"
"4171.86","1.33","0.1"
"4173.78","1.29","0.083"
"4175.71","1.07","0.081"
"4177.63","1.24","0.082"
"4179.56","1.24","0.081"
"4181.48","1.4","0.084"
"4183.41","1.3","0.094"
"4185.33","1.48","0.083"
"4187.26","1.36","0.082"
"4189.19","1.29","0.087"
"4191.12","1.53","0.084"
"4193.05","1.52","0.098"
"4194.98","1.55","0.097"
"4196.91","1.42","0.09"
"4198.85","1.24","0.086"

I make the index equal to 3.38 A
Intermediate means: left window 1.29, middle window 1.2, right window 1.38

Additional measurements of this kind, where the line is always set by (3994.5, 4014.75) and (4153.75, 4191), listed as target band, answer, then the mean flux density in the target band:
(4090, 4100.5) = 1.44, 1.13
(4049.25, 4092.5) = 0.59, 1.28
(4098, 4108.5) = 1.88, 1.08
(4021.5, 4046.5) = 0.90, 1.23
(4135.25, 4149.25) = -0.36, 1.37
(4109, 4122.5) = 0.58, 1.26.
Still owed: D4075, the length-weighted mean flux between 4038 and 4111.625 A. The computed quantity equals 1.24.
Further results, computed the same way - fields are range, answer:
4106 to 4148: 1.31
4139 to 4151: 1.4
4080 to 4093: 1.29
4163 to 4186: 1.35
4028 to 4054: 1.27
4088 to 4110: 1.14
